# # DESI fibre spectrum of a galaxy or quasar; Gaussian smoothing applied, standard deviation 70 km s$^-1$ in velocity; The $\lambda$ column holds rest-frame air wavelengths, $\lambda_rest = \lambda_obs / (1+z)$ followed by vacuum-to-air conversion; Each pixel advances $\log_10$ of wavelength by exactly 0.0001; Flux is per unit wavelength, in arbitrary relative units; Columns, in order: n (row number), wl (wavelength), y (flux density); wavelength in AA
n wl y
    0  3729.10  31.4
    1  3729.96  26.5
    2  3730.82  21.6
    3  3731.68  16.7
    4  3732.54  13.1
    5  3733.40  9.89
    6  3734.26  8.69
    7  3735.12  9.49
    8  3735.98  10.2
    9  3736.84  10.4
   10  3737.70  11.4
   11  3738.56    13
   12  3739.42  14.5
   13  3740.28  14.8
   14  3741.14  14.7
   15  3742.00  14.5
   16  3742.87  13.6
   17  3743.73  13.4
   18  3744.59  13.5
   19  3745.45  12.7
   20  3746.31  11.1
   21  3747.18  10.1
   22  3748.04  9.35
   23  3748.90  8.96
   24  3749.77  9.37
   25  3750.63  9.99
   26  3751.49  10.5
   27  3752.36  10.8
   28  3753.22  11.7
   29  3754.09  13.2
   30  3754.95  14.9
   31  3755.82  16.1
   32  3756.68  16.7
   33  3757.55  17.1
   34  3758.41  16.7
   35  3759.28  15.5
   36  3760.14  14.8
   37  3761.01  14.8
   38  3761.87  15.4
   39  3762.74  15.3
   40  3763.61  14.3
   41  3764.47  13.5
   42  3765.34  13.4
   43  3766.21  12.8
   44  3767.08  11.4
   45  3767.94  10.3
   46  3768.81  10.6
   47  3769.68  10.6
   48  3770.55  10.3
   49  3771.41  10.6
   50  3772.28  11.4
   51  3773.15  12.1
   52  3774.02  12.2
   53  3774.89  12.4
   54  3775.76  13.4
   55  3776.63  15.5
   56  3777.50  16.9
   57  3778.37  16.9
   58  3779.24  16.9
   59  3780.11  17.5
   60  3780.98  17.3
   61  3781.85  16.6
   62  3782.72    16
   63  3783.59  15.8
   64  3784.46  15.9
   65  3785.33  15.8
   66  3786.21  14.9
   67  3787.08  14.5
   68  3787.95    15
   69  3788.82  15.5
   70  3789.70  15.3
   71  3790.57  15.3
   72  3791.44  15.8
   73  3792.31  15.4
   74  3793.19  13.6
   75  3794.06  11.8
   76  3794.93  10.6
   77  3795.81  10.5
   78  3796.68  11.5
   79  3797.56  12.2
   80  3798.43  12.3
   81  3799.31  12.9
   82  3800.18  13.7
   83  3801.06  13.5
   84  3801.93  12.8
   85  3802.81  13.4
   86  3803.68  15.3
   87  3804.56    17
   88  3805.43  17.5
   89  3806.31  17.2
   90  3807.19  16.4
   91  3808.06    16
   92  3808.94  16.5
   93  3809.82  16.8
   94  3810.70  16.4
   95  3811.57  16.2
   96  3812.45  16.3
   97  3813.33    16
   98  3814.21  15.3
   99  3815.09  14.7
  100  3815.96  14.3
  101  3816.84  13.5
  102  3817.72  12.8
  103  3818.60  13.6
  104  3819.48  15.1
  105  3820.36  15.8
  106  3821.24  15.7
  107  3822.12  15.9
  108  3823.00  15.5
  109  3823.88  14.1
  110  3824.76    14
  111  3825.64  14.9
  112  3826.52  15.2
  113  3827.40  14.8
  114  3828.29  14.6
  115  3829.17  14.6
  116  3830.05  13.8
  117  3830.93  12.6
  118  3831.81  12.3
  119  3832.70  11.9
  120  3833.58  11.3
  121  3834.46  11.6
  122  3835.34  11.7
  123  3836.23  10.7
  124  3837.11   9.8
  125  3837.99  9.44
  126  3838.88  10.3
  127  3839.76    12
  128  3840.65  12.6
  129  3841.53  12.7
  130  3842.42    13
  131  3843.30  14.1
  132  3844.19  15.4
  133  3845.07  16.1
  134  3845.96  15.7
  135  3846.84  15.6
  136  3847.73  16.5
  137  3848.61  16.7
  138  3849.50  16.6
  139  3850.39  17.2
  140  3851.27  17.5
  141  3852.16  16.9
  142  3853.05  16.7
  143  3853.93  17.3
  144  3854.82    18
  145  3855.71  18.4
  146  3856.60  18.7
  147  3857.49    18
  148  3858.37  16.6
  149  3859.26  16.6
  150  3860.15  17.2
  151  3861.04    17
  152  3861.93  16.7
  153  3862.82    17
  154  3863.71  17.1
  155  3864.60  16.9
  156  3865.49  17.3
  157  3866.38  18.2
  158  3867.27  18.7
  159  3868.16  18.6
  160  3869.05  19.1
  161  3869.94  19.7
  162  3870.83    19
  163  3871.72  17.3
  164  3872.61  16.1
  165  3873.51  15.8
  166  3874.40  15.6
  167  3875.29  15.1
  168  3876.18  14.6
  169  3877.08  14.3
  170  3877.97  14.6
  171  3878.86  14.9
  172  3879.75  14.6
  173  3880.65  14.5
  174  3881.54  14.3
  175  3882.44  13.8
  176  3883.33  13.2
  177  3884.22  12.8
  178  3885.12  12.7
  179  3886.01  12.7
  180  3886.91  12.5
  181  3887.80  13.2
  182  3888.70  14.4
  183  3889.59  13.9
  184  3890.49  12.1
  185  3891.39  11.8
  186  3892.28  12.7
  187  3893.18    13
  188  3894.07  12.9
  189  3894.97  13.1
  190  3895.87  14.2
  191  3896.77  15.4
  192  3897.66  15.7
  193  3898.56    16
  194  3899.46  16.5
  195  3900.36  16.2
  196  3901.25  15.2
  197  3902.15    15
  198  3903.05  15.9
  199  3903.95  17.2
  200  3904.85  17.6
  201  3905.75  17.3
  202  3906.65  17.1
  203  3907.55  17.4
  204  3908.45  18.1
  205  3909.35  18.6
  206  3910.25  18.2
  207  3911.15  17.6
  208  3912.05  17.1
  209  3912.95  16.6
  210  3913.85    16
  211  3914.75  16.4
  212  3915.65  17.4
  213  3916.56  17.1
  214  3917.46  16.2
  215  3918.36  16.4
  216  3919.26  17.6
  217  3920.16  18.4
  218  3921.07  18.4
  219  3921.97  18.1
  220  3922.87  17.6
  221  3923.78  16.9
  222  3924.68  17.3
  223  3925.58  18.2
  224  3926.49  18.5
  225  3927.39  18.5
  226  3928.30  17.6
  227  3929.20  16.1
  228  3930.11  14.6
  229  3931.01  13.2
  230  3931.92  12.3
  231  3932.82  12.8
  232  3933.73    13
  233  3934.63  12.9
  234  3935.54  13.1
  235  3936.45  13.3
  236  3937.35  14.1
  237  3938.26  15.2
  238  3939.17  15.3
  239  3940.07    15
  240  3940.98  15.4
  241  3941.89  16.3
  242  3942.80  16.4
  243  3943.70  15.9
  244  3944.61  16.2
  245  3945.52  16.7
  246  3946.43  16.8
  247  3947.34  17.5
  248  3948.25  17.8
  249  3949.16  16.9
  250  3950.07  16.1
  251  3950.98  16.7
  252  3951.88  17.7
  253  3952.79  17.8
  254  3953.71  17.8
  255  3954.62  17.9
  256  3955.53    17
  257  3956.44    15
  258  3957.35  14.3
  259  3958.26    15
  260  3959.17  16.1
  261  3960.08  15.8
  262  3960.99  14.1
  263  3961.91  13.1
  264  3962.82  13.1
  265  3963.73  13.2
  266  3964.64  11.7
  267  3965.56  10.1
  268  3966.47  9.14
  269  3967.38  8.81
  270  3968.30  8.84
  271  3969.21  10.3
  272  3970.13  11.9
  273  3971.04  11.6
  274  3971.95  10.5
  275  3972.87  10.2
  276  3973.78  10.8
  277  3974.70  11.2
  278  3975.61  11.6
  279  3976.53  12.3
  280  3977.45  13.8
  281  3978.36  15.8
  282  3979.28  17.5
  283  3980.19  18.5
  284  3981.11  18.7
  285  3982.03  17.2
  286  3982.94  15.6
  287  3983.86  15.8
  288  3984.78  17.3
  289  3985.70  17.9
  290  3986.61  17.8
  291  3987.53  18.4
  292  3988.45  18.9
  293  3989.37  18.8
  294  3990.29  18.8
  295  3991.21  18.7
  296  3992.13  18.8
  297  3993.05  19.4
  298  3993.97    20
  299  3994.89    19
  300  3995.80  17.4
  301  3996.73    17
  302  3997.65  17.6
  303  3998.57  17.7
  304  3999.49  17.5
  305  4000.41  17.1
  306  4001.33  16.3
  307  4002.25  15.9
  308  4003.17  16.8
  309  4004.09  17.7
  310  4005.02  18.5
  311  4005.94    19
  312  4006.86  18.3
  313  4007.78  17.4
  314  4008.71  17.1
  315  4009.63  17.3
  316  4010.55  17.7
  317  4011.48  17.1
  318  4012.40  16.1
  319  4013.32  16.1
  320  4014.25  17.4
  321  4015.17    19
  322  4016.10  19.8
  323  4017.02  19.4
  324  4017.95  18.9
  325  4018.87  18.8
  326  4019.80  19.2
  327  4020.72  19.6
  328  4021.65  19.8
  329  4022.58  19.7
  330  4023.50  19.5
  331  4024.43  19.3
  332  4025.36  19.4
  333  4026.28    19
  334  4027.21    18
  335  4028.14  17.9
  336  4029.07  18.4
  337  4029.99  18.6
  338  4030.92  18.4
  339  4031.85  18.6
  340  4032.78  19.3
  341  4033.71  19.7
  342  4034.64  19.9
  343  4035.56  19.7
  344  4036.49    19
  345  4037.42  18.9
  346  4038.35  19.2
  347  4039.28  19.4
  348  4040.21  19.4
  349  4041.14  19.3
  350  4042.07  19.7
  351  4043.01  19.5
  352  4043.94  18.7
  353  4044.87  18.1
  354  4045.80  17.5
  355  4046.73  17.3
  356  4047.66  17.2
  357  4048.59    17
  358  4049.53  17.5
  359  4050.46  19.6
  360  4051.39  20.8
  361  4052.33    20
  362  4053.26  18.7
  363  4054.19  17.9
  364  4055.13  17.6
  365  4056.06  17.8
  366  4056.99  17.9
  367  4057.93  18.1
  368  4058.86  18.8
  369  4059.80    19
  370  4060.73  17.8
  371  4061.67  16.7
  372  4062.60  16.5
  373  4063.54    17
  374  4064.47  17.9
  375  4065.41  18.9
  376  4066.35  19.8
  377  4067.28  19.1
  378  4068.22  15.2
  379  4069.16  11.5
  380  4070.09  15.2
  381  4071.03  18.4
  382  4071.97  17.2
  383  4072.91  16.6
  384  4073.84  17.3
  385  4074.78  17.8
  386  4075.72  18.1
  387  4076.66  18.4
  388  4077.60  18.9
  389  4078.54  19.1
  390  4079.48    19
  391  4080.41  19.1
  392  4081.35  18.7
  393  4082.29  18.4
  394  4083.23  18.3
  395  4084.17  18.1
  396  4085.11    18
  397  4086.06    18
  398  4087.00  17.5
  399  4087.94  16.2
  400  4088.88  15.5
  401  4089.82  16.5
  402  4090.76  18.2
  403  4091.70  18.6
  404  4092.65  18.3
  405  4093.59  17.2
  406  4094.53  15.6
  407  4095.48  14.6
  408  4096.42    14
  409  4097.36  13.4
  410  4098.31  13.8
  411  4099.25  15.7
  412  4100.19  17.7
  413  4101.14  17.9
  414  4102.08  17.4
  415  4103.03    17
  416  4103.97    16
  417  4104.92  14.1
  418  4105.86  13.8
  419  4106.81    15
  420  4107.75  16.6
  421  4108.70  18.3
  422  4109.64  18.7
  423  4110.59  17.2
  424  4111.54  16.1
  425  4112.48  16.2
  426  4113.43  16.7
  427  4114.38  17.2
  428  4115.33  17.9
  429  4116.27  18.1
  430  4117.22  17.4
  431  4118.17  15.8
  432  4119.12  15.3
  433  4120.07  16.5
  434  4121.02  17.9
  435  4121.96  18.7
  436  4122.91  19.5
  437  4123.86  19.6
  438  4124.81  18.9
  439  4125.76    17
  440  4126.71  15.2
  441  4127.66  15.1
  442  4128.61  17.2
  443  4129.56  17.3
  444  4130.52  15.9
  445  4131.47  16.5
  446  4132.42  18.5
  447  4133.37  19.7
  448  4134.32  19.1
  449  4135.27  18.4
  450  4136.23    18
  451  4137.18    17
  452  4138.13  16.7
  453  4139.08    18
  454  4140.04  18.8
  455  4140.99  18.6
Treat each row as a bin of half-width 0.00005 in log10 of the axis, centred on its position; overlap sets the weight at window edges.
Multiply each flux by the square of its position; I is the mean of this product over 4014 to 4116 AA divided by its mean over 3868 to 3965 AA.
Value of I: 1.23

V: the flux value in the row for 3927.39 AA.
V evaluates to 18.5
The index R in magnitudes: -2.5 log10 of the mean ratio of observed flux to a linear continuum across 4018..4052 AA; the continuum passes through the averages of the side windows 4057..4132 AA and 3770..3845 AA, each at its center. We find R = -0.15 mag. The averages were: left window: 14.1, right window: 17.1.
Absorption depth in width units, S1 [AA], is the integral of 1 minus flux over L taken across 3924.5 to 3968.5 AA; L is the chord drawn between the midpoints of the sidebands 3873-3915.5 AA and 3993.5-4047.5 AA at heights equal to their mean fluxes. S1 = 3.7 AA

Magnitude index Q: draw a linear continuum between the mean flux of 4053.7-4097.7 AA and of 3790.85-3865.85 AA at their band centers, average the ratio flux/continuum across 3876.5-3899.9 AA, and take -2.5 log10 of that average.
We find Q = 0.12 mag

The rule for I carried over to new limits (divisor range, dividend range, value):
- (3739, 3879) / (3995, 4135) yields 1.38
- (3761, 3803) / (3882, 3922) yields 1.20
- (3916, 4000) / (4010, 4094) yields 1.22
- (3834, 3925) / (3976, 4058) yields 1.24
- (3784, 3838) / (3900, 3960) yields 1.22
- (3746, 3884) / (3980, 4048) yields 1.39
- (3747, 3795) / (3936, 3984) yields 1.16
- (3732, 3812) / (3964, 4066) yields 1.43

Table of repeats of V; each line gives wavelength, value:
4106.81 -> 15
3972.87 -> 10.2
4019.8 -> 19.2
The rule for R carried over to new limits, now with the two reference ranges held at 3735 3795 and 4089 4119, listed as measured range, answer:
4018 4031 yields -0.201 mag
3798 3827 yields -0.081 mag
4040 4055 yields -0.165 mag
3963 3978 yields 0.353 mag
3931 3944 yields 0.055 mag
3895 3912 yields -0.125 mag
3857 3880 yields -0.165 mag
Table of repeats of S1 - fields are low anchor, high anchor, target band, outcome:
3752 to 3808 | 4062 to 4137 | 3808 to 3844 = 1.9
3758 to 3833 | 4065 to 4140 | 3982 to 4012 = -2.9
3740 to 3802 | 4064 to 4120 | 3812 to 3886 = -3.8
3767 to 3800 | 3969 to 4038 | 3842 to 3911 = -2.7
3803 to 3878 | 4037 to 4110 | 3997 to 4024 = -1.7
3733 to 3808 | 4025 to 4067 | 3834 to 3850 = 1.6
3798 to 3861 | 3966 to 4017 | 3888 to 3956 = -1.9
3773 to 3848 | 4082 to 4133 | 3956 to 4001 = 1.9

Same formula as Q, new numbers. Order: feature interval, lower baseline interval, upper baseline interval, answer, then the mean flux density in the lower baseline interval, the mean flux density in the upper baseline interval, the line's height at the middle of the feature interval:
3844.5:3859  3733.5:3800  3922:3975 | -0.22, 13.3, 14.6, 13.9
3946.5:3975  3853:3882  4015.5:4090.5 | 0.26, 16.8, 18.3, 17.6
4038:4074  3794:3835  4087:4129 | -0.11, 14.3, 16.7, 16.3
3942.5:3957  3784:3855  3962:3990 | -0.20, 14.4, 13.9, 14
